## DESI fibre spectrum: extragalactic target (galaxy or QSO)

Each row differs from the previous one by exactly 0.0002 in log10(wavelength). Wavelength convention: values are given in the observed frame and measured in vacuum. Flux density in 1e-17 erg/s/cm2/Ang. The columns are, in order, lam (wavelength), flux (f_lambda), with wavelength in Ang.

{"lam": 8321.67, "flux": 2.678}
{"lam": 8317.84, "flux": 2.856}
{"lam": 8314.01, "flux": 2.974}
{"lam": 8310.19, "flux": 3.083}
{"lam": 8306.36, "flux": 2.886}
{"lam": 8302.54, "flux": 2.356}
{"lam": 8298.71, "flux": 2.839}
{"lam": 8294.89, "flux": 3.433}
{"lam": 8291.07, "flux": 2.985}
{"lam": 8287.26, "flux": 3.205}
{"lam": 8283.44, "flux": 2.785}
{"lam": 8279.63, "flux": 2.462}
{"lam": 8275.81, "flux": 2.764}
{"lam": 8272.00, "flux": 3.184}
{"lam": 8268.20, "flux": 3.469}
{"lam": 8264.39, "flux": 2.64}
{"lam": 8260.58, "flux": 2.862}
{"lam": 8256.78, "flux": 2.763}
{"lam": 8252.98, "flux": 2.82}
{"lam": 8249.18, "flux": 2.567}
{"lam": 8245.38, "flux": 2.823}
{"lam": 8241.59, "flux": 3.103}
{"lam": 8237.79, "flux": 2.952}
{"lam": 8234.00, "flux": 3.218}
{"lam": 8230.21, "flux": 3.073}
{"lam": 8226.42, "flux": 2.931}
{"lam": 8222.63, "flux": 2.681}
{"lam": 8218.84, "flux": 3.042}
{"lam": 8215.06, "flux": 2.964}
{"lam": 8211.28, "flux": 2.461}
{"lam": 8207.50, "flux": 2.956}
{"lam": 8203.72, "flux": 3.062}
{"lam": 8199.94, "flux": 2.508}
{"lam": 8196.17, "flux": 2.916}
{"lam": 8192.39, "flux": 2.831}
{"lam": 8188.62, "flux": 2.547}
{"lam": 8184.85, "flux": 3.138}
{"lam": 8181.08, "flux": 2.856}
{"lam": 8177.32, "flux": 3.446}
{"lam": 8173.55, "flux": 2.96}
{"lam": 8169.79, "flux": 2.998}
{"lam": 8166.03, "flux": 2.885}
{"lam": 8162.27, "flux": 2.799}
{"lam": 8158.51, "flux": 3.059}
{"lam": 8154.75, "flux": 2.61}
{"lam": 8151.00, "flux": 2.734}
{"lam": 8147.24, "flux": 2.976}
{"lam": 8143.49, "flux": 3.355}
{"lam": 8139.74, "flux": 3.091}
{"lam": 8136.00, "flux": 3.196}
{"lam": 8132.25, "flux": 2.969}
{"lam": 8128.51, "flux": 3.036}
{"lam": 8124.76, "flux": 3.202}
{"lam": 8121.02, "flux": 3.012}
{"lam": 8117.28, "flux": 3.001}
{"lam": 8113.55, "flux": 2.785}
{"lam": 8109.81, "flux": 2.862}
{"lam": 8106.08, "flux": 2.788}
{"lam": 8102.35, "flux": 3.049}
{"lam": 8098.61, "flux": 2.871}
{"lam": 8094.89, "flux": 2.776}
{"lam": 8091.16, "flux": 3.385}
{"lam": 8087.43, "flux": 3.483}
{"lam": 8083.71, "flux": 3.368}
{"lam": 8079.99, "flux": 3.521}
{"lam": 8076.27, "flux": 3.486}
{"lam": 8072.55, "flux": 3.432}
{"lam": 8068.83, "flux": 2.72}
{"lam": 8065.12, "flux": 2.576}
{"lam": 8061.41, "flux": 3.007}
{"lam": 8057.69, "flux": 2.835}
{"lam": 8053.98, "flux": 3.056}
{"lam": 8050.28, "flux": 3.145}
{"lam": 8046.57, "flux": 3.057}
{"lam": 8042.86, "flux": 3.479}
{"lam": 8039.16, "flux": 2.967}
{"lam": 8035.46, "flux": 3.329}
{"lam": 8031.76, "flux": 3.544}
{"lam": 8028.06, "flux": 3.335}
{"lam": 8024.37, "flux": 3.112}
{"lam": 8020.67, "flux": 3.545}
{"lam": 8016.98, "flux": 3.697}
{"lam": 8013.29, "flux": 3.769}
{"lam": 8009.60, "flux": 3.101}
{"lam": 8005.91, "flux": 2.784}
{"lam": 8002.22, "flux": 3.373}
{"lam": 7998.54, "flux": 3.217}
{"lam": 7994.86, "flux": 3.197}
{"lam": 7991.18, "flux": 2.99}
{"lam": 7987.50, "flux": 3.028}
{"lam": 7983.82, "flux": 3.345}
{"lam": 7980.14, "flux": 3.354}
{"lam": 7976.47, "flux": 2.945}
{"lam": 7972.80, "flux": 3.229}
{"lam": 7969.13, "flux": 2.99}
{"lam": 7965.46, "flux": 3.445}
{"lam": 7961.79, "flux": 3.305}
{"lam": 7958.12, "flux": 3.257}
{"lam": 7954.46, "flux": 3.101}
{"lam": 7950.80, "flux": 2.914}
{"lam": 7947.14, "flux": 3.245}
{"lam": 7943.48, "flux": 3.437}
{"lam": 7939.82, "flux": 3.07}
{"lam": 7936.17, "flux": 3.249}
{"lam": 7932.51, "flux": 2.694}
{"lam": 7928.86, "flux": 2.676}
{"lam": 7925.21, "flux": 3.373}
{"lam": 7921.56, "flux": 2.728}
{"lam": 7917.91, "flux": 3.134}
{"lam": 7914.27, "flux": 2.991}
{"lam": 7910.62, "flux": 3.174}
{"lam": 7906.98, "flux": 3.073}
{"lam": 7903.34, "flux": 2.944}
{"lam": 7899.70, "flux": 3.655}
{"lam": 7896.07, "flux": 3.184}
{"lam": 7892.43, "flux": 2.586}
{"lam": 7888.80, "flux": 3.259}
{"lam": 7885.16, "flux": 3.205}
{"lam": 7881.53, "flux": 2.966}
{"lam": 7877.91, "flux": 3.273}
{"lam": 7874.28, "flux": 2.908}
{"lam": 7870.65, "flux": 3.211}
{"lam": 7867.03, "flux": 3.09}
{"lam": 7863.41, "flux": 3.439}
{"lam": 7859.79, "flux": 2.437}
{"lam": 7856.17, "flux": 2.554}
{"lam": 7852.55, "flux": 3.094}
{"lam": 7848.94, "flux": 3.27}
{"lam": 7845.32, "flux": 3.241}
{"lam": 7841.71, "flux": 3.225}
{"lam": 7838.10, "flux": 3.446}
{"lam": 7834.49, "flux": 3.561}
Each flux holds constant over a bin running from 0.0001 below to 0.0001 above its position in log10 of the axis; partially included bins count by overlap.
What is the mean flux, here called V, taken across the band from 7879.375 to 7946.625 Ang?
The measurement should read 3.08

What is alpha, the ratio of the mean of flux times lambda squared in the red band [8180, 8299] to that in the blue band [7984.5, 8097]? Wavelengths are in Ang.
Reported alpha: 0.9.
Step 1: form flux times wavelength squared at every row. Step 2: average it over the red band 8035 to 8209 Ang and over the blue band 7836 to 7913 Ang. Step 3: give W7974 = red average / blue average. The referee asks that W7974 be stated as 1.03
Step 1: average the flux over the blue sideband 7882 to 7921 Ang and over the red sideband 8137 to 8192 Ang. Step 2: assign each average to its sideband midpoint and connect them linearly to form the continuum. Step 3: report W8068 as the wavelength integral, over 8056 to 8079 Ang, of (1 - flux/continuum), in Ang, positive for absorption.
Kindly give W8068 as -0.1 Ang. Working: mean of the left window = 3.1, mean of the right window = 2.96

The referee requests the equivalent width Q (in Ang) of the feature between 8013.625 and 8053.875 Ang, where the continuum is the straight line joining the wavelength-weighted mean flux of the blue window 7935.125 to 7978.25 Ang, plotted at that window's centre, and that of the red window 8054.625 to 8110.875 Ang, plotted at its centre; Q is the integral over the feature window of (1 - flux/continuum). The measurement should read -2.7 Ang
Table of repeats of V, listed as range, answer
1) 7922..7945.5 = 3.06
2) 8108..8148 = 3.05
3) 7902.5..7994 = 3.11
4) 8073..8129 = 3.12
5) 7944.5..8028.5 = 3.23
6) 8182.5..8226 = 2.83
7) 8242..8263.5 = 2.78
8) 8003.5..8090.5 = 3.24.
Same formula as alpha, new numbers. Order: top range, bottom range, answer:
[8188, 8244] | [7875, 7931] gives 1.02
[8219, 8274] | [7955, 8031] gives 0.96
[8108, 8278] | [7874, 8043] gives 0.98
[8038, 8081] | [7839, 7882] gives 1.06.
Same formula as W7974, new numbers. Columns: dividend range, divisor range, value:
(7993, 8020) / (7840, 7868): 1.13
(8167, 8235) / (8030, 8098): 0.95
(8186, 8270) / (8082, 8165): 0.98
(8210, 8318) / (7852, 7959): 1.04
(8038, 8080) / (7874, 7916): 1.04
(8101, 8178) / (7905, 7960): 1.02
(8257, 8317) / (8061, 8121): 1.00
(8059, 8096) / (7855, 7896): 1.11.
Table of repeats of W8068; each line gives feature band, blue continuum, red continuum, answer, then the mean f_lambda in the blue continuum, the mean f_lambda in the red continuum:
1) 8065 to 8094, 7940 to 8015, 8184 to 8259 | -2.0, 3.2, 2.86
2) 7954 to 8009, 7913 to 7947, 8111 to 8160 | -2.4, 3.05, 3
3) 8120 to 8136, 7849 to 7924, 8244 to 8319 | -0.7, 3.05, 2.89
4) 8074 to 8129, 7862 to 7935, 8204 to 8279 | -2.5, 3.08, 2.9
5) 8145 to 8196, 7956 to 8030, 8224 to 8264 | 1.5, 3.25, 2.9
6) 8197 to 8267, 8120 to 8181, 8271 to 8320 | 2.1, 3.02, 2.9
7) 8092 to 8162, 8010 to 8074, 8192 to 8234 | 1.7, 3.21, 2.87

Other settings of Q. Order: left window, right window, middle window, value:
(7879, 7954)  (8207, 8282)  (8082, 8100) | -1.25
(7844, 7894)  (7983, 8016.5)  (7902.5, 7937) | 1.21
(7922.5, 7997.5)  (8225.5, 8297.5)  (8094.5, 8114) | 1.16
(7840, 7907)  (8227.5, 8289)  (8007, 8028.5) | -2.76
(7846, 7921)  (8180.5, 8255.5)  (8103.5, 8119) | 0.36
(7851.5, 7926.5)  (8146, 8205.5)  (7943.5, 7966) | -1.46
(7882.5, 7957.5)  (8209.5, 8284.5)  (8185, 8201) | 0.86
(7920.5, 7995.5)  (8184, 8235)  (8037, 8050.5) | -0.58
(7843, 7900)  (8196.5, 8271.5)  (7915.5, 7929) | 0.14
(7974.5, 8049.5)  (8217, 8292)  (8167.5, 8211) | 1.40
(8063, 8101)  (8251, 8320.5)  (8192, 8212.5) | 1.45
